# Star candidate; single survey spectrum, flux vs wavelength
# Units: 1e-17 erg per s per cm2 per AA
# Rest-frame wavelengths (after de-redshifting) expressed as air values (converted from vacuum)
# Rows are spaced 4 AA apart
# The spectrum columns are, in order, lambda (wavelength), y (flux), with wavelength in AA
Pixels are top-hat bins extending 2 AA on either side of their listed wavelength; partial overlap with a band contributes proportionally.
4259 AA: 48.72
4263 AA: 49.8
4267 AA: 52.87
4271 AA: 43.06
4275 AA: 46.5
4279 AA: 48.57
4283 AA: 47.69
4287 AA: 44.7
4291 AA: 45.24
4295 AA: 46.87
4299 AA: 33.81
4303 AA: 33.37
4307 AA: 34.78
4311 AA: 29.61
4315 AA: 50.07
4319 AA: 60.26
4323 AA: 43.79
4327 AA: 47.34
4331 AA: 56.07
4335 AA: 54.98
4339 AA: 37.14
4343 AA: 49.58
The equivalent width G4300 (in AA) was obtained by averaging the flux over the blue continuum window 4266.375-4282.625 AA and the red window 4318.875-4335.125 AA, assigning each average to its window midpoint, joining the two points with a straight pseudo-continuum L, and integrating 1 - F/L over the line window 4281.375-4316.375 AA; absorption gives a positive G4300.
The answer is 6.2 AA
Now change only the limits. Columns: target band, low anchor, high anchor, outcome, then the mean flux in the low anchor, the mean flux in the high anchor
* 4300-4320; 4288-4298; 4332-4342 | 2.4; 44.7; 47.4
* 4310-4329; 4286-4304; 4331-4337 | 1.1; 41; 55.3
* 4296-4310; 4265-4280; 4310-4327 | 3.8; 47.7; 47.1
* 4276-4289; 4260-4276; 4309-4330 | 0.2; 48.2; 46.7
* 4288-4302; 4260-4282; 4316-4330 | 2.2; 48.2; 50.8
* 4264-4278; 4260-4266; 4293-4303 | 0.0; 50.1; 38.9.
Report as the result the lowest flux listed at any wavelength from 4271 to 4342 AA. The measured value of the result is 29.61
